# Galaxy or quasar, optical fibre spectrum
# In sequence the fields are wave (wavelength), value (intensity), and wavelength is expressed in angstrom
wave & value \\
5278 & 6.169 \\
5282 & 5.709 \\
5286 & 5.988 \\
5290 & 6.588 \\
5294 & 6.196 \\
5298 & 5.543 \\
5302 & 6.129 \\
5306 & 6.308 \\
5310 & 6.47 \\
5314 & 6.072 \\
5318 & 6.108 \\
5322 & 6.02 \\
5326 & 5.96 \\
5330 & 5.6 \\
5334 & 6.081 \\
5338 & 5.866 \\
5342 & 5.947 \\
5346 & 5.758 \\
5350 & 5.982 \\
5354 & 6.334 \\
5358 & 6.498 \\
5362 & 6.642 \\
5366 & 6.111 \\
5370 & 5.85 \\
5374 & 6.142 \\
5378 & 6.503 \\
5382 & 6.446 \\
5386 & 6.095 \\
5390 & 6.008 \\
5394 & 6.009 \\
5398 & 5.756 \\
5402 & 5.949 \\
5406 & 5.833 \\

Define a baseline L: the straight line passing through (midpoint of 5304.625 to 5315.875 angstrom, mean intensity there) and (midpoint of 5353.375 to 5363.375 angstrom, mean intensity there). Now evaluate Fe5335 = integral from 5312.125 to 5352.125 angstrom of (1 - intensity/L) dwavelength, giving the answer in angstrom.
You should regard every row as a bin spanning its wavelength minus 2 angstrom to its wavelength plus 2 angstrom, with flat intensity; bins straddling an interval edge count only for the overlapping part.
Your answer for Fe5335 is 2.8 angstrom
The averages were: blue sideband 6.28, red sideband 6.5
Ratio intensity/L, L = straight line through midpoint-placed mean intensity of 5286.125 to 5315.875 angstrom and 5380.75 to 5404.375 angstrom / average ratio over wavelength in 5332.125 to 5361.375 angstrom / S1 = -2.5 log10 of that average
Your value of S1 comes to 0.00 mag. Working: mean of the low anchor 6.17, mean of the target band 6.09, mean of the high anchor 6.03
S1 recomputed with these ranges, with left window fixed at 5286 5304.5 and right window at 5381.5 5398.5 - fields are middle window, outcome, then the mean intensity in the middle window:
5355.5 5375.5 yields -0.033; 6.25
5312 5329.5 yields 0.016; 6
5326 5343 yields 0.037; 5.88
